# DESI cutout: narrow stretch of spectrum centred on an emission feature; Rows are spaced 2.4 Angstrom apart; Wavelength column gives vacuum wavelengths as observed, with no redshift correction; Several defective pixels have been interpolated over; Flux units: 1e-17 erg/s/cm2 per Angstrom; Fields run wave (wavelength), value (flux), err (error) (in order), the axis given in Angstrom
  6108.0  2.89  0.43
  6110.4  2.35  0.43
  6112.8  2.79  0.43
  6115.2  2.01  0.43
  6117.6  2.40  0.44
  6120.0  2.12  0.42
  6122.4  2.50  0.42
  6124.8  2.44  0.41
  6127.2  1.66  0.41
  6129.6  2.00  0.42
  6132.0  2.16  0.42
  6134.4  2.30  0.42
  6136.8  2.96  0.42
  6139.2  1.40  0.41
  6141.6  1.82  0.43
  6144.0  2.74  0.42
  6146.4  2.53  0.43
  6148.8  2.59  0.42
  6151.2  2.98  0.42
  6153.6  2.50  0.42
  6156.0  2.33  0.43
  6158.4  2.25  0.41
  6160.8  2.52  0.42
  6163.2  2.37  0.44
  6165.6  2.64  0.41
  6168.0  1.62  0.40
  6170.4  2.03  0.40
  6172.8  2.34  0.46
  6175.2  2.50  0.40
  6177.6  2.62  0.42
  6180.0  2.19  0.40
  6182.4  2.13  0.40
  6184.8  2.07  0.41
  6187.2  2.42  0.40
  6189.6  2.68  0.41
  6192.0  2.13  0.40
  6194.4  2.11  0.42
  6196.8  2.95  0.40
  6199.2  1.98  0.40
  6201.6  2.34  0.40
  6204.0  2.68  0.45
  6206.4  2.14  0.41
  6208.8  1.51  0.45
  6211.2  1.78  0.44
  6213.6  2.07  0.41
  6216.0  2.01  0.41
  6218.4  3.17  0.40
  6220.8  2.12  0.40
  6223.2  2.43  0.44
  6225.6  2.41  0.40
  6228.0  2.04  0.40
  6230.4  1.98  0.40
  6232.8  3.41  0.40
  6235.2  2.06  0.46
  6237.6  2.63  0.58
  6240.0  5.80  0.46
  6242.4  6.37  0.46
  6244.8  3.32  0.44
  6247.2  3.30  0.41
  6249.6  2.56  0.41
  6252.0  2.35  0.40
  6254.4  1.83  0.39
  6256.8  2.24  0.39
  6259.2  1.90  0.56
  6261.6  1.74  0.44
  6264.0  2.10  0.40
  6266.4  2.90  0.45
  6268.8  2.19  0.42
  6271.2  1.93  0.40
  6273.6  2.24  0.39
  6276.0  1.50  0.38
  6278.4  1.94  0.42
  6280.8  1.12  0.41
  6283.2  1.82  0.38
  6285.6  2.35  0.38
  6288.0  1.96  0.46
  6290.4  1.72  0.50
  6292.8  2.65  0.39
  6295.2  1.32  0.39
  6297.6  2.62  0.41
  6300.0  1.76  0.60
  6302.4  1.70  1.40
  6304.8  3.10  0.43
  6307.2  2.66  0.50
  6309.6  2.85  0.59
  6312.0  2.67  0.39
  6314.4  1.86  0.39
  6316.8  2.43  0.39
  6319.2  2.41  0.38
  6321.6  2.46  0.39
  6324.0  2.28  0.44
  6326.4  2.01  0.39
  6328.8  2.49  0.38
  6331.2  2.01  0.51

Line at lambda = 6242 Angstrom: H-beta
